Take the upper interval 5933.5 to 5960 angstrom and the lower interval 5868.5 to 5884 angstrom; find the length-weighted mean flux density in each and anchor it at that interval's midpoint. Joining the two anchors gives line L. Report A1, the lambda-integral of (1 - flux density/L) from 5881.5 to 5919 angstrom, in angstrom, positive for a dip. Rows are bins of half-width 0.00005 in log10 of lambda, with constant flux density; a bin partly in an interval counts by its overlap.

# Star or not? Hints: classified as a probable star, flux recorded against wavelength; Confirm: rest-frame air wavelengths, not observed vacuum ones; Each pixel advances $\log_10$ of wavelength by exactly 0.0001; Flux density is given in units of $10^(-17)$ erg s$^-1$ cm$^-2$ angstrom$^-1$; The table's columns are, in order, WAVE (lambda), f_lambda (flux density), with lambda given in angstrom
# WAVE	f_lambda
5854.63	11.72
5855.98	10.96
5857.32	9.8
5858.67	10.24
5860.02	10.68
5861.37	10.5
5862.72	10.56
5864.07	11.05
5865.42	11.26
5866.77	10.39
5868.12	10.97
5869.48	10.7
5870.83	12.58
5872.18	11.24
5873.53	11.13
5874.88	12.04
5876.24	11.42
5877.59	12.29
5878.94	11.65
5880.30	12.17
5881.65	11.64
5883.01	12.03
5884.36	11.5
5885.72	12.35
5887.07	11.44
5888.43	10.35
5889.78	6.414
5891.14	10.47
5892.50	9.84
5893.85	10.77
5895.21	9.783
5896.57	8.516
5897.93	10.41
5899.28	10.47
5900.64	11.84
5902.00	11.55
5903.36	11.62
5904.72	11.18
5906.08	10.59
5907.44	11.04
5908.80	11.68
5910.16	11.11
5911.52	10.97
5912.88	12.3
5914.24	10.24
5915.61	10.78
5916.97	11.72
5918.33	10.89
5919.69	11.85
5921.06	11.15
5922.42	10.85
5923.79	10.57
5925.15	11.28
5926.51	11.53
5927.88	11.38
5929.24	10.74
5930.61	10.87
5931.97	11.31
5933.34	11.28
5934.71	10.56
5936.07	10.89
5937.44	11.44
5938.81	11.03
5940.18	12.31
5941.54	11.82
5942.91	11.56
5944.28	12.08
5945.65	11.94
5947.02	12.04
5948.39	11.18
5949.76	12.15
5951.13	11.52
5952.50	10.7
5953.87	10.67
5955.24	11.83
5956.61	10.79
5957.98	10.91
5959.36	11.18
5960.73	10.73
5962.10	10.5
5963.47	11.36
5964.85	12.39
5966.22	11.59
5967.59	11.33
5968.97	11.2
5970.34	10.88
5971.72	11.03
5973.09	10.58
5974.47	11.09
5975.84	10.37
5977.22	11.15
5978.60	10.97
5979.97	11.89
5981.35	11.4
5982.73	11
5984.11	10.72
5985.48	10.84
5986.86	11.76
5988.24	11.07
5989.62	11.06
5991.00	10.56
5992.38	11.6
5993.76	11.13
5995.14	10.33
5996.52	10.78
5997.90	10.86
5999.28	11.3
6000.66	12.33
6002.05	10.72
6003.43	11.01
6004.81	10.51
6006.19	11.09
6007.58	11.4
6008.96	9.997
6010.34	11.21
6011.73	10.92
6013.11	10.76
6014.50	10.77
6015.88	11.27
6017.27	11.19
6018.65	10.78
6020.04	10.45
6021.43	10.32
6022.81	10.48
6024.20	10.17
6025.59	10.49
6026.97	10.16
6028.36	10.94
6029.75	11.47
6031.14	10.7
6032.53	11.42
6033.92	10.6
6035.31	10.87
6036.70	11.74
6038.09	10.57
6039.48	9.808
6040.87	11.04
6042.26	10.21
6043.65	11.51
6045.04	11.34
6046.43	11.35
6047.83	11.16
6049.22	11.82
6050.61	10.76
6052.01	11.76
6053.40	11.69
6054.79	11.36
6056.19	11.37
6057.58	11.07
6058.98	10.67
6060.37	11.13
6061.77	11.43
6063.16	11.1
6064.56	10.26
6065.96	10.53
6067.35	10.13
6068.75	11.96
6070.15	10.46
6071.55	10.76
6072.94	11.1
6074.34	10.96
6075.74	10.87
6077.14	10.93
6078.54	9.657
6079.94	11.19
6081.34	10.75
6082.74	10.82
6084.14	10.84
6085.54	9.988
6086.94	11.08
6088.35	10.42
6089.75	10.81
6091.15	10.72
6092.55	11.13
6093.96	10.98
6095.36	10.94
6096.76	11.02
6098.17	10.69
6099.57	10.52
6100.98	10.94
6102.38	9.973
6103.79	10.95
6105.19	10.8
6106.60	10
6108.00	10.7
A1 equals 2.5 angstrom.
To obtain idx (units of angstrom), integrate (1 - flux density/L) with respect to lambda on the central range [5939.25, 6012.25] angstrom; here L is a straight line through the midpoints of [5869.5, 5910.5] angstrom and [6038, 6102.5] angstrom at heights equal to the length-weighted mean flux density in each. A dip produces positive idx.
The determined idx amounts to -1.5 angstrom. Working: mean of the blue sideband 11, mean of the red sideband 10.9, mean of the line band 11.2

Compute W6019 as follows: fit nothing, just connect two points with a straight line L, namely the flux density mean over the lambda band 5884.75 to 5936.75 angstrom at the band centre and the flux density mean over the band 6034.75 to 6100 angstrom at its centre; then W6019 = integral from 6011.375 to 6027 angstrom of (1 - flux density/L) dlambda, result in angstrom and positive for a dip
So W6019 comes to 0.3 angstrom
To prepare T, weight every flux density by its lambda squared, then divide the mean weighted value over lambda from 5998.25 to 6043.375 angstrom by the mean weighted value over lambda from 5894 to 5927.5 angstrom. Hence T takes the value 1.0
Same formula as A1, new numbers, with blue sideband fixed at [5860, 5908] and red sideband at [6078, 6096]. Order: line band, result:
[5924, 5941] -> -0.5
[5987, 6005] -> -0.4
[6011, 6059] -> -0.7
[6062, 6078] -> -0.1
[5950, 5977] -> -0.6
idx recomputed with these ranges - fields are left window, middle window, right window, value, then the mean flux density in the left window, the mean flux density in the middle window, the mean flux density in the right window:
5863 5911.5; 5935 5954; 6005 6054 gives -0.97 angstrom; 11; 11.5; 10.9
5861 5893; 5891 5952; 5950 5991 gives -0.19 angstrom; 11.1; 11.1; 11.1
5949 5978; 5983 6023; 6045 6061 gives 0.93 angstrom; 11.1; 10.9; 11.3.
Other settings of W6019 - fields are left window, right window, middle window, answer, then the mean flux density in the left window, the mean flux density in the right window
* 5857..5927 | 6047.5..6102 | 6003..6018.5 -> 0.0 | 11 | 10.9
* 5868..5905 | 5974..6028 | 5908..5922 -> -0.3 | 11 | 10.9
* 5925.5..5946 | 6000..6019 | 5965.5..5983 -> 0.1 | 11.4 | 11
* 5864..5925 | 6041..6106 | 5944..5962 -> -0.5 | 11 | 10.9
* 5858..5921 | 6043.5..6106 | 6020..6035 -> 0.4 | 11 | 10.9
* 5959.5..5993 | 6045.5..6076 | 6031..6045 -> 0.3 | 11.1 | 11.1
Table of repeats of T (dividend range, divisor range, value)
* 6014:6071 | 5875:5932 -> 1.04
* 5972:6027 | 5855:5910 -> 1.04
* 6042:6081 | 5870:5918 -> 1.05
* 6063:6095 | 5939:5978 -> 0.99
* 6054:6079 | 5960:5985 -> 1.01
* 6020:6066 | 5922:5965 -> 1.00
